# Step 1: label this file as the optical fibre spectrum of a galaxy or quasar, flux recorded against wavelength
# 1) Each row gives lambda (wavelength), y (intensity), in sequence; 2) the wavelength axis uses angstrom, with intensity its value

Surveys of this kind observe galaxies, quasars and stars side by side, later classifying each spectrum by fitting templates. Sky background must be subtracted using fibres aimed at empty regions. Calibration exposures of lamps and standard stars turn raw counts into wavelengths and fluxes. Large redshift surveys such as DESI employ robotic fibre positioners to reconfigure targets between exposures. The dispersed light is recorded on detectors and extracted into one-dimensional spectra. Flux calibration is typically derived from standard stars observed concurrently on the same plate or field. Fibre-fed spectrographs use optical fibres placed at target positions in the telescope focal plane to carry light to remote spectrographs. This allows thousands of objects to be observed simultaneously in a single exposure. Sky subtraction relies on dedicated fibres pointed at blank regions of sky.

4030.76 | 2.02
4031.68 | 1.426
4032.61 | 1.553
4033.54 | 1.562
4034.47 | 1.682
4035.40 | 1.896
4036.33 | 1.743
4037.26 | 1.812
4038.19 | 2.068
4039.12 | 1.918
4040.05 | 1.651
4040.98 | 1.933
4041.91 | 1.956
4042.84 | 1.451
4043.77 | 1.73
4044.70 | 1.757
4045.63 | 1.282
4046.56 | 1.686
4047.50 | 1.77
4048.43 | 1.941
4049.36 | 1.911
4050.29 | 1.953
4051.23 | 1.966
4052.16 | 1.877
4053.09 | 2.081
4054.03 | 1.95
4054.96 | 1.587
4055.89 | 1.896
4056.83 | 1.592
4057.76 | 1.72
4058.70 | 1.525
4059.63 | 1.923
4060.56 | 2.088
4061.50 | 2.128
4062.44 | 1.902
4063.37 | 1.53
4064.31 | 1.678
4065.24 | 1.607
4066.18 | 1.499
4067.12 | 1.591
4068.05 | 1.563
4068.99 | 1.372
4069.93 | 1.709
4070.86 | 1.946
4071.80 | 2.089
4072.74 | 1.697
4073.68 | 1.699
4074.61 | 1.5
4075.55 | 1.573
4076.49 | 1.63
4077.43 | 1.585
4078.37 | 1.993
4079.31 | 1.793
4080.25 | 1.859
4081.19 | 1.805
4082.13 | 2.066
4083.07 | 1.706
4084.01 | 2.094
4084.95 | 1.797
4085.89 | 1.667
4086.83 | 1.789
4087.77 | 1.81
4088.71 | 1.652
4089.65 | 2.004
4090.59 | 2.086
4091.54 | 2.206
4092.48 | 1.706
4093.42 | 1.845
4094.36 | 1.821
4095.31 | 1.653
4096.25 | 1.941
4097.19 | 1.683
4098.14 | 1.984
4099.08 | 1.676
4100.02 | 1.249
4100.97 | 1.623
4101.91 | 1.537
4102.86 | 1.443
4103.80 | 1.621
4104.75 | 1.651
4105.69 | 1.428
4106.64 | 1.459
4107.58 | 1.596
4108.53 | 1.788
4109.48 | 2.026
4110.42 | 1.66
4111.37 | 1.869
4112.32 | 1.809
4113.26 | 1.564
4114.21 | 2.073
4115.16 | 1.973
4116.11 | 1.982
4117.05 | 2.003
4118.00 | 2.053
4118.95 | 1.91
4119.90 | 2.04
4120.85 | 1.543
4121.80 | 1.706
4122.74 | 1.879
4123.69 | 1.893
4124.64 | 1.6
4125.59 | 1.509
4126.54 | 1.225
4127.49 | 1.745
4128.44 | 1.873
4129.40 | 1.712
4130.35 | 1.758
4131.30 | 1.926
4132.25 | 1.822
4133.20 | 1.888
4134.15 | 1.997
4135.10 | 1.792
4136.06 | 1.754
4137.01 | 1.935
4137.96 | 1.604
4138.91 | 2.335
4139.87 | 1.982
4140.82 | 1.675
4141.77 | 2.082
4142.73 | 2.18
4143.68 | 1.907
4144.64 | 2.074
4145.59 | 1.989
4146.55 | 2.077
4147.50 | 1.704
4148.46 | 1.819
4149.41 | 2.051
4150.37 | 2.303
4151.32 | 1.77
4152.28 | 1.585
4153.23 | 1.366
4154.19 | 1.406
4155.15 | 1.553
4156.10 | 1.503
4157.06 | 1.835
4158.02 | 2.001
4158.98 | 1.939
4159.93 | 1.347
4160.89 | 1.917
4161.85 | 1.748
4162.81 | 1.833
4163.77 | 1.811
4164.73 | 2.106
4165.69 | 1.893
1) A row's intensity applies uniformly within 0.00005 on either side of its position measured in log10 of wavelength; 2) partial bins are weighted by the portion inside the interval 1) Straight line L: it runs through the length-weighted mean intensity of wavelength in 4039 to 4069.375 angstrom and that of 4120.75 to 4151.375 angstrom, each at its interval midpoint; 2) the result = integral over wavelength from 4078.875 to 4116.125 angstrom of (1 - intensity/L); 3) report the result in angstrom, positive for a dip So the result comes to 0.8 angstrom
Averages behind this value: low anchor 1.76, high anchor 1.86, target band 1.77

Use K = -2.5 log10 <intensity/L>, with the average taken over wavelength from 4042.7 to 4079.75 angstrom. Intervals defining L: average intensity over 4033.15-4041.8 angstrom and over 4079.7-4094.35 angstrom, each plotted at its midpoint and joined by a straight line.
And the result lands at 0.06 mag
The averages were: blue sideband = 1.81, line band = 1.75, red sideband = 1.87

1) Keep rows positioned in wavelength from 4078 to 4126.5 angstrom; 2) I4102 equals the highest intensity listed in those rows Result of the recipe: 2.206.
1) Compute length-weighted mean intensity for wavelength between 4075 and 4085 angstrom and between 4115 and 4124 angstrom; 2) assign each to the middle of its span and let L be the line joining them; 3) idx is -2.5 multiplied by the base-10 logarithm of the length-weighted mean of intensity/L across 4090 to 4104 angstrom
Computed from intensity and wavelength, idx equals 0.06 mag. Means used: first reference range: 1.81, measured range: 1.74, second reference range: 1.9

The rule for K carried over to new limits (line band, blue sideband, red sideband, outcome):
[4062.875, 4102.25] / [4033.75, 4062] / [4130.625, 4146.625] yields 0.07 mag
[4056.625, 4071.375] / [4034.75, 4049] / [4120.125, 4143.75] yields 0.04 mag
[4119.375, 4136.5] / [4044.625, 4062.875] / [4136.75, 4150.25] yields 0.11 mag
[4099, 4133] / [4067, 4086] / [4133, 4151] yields 0.09 mag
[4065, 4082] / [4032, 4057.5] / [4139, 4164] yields 0.06 mag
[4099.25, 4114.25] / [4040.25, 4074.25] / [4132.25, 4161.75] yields 0.11 mag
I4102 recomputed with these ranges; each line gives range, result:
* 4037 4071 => 2.128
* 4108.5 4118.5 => 2.073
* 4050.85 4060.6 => 2.088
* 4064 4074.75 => 2.089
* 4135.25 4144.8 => 2.335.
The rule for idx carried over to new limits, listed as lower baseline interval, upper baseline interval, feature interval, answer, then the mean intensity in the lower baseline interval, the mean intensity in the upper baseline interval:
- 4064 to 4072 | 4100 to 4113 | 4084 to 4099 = -0.13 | 1.66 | 1.64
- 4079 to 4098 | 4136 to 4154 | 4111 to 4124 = 0.00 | 1.85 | 1.9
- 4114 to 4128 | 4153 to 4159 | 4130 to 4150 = -0.12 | 1.8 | 1.65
